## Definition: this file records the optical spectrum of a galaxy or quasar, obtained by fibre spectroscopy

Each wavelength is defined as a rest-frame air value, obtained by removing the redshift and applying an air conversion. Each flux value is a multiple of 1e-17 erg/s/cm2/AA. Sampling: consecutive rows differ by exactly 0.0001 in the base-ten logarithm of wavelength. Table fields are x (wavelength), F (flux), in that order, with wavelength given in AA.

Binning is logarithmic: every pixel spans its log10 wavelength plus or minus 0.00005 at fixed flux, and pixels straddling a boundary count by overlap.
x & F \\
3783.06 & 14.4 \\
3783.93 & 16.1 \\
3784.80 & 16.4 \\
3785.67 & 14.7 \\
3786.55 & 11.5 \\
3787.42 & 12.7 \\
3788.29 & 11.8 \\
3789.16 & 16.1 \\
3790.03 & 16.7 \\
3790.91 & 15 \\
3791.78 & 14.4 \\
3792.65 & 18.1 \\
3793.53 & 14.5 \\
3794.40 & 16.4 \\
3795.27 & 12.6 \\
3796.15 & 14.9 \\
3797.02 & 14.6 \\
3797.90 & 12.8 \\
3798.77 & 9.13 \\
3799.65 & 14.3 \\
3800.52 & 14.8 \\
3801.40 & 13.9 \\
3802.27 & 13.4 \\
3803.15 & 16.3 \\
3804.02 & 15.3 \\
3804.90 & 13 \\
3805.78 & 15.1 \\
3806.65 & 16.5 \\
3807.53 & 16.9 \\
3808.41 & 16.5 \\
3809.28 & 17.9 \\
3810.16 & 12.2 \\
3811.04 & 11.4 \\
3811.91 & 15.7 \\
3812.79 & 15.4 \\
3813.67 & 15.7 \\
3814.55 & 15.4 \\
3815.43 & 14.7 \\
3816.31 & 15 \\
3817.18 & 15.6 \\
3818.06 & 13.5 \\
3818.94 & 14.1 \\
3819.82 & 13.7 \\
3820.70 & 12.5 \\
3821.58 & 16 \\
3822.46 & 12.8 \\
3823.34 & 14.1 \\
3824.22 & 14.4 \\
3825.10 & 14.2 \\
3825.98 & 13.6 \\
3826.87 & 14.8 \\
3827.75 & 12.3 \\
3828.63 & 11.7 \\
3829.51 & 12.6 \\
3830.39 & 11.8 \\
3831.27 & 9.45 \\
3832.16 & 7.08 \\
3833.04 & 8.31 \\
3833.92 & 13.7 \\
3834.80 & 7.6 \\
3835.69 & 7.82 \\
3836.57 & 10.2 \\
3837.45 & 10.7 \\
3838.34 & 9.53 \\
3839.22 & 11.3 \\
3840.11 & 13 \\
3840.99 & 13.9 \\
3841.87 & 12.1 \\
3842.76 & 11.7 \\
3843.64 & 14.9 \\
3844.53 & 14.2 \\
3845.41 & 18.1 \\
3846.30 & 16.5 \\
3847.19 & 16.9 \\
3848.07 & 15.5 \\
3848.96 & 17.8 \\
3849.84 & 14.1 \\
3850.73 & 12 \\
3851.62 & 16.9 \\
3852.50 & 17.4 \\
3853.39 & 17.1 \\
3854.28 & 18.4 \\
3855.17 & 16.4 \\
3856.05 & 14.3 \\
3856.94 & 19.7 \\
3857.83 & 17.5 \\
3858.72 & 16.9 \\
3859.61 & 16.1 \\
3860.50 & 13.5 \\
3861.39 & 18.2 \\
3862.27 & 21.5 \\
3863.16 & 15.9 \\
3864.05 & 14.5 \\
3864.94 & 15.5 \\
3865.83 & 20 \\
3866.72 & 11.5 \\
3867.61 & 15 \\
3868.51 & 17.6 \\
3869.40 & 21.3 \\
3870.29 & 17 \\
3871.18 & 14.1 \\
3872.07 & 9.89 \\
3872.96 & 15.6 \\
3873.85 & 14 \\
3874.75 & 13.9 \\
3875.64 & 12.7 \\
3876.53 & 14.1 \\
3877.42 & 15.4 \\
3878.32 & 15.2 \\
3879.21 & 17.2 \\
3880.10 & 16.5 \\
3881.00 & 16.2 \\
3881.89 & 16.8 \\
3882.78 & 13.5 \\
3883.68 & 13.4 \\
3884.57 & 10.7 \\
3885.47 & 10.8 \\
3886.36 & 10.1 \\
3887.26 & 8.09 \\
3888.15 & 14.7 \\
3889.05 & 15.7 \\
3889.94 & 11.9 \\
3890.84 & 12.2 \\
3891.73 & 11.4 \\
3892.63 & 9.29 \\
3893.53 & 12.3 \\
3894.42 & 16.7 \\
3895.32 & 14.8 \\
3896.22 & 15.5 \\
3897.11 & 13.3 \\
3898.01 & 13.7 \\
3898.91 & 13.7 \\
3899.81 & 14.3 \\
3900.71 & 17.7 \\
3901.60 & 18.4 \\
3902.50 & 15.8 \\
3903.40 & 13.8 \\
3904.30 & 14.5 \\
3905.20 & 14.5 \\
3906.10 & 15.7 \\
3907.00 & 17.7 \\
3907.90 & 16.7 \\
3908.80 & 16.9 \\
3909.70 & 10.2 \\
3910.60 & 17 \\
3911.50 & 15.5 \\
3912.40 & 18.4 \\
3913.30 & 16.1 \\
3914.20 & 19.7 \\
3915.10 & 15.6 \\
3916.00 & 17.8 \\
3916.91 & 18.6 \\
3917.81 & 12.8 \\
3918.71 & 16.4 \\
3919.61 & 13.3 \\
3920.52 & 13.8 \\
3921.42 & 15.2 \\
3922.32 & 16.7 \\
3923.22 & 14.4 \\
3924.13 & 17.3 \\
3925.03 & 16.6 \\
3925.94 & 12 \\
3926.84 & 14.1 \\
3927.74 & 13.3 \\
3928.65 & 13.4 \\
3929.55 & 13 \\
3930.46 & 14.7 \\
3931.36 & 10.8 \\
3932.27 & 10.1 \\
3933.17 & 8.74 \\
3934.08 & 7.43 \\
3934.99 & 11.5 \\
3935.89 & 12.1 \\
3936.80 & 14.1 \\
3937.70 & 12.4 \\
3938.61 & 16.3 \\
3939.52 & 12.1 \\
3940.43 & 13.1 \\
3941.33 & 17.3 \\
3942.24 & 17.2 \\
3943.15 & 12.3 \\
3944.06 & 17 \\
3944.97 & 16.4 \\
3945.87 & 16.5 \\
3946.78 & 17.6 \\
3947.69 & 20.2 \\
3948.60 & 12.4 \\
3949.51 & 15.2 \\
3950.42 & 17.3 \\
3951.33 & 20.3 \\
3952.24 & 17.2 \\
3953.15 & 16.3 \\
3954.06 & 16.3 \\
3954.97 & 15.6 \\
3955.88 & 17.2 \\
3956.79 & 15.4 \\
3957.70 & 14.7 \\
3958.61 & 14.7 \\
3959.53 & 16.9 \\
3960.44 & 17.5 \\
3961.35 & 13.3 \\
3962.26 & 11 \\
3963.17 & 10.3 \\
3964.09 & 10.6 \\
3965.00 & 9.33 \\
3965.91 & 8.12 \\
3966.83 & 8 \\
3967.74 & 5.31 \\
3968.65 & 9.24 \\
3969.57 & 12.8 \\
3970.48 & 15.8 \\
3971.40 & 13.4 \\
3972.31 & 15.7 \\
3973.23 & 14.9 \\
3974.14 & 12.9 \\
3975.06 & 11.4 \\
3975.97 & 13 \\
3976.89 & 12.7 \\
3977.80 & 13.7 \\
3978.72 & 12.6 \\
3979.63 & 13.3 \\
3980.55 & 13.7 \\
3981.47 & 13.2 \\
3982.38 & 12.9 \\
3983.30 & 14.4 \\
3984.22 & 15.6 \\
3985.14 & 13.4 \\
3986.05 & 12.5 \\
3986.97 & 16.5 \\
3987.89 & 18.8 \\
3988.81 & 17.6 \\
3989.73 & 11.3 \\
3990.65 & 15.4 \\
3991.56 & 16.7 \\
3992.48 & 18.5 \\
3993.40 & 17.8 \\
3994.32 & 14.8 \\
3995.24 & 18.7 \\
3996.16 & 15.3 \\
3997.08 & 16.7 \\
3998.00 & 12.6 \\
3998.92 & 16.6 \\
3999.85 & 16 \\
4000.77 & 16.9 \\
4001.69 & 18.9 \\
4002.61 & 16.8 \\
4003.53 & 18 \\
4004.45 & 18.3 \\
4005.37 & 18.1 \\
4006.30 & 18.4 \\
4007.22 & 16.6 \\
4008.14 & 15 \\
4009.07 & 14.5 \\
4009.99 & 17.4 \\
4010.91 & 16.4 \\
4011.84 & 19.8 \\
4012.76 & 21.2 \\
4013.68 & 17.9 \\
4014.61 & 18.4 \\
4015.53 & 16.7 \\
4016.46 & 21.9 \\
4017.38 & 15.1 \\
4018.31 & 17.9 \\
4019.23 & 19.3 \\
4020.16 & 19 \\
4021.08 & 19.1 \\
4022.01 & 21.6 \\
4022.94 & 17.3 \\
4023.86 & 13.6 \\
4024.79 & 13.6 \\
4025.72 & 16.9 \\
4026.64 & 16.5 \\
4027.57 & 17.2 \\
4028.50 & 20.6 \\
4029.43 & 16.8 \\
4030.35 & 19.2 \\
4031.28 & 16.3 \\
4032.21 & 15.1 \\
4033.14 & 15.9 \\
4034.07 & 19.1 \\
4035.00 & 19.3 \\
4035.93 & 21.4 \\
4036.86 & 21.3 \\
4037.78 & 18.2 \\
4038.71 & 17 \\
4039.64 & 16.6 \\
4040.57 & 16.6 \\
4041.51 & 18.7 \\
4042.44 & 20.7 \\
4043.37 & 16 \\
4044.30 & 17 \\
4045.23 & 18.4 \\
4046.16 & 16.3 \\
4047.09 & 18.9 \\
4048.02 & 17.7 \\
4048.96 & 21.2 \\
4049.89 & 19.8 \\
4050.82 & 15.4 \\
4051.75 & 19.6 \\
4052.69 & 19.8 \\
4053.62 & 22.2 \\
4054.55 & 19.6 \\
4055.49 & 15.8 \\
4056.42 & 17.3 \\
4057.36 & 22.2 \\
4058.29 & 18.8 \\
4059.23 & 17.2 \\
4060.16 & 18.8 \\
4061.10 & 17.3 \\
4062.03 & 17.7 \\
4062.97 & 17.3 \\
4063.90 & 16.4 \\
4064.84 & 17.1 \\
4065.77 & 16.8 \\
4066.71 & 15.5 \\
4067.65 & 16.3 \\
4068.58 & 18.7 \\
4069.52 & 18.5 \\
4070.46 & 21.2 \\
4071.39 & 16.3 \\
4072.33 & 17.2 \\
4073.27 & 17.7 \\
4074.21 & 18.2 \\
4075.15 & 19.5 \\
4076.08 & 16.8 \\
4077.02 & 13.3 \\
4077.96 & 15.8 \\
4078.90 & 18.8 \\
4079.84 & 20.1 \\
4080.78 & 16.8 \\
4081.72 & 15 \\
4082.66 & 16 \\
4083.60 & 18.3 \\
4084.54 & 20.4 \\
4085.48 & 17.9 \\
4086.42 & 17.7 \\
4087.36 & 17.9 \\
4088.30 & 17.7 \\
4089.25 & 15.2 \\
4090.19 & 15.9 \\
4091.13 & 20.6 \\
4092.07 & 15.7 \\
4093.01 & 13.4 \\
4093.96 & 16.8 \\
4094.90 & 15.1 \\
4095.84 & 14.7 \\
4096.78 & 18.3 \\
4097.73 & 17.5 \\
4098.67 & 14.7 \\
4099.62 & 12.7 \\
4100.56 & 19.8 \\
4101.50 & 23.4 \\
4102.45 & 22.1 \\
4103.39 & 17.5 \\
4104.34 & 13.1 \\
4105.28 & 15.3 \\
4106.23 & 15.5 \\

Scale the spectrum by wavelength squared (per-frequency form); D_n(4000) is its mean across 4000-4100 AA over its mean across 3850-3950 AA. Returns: 1.3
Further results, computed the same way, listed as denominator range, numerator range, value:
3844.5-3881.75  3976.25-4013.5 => 1.06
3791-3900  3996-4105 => 1.37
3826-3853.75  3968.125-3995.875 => 1.20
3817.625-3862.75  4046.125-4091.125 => 1.43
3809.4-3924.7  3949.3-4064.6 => 1.21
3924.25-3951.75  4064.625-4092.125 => 1.32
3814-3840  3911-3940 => 1.21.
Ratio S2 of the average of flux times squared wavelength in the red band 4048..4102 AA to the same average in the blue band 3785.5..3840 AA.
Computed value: 1.5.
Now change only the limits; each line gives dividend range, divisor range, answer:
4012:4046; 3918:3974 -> 1.34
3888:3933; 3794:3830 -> 1.09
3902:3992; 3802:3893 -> 1.06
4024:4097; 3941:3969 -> 1.29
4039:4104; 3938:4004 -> 1.26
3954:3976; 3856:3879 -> 0.85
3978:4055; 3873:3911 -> 1.29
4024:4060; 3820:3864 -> 1.43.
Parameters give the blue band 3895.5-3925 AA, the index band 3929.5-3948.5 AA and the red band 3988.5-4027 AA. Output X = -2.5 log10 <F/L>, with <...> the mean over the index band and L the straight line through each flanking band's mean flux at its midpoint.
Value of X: 0.16 mag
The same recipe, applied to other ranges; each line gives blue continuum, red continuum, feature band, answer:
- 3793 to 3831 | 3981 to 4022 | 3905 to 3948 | 0.07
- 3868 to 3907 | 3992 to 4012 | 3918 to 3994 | 0.13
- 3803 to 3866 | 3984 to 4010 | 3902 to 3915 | -0.04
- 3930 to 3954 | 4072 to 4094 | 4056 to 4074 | -0.06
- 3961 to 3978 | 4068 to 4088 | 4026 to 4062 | -0.16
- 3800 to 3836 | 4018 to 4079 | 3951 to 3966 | 0.12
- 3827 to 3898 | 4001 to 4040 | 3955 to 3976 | 0.28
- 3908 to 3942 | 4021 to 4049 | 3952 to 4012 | 0.10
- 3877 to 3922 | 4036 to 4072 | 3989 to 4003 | 0.04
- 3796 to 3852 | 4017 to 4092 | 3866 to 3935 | 0.04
